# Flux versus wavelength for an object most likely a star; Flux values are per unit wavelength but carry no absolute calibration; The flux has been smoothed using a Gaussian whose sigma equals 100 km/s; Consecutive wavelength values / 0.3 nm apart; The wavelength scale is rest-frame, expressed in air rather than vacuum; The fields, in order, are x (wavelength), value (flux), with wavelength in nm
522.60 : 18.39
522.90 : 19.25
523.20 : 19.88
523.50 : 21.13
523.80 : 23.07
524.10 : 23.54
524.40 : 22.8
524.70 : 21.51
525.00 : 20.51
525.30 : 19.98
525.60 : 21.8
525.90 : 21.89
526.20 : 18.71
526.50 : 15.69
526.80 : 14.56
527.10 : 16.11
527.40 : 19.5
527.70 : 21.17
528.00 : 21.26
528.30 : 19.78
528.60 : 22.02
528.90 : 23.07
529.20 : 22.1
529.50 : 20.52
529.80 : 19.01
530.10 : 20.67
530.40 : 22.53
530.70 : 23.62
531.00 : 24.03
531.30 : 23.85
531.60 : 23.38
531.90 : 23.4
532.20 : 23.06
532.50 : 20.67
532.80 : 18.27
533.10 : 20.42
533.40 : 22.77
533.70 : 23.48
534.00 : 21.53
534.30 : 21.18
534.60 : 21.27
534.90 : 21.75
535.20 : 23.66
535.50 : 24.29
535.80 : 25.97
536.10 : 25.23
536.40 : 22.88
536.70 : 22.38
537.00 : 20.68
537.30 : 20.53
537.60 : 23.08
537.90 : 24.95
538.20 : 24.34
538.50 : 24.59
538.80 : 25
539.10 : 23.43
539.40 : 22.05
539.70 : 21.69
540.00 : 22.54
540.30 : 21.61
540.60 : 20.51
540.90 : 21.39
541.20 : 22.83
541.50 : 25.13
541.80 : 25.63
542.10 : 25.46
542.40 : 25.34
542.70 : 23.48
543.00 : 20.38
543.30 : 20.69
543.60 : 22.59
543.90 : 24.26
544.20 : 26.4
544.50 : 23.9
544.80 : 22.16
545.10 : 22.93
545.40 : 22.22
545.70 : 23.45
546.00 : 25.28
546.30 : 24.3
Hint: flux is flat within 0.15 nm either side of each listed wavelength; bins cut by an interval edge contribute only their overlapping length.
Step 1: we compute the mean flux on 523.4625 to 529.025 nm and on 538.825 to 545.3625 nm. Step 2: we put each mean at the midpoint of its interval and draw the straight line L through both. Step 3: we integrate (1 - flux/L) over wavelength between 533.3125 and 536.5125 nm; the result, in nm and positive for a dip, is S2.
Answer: -0.18 nm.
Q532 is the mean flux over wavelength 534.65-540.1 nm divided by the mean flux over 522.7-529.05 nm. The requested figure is 1.1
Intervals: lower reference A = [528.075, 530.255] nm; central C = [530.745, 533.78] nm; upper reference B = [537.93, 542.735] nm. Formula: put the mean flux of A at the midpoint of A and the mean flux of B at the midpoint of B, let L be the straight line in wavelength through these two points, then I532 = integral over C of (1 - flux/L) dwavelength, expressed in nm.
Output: -0.09 nm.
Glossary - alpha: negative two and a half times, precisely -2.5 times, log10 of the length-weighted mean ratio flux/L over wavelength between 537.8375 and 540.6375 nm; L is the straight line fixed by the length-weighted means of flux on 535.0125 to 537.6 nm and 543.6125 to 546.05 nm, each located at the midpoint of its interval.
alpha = 0.01 mag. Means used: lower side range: 23.2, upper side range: 23.7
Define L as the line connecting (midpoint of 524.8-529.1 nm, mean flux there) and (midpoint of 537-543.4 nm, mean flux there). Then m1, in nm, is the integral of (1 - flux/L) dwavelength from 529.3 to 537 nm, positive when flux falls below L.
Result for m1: -0.38 nm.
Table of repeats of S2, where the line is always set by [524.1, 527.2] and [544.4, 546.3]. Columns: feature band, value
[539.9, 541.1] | 0.050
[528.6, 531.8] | -0.281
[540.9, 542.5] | -0.130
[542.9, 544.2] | 0.028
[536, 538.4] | -0.129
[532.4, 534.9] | -0.011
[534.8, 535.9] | -0.126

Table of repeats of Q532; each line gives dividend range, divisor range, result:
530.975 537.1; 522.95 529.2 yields 1.10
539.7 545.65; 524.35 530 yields 1.15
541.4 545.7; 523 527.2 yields 1.17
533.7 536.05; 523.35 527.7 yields 1.14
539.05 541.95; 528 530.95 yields 1.05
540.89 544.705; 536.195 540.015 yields 1.03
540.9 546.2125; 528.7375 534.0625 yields 1.07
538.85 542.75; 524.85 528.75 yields 1.19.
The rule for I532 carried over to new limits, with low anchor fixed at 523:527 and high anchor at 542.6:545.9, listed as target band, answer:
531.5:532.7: -0.06 nm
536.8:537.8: 0.02 nm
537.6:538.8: -0.13 nm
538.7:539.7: -0.04 nm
